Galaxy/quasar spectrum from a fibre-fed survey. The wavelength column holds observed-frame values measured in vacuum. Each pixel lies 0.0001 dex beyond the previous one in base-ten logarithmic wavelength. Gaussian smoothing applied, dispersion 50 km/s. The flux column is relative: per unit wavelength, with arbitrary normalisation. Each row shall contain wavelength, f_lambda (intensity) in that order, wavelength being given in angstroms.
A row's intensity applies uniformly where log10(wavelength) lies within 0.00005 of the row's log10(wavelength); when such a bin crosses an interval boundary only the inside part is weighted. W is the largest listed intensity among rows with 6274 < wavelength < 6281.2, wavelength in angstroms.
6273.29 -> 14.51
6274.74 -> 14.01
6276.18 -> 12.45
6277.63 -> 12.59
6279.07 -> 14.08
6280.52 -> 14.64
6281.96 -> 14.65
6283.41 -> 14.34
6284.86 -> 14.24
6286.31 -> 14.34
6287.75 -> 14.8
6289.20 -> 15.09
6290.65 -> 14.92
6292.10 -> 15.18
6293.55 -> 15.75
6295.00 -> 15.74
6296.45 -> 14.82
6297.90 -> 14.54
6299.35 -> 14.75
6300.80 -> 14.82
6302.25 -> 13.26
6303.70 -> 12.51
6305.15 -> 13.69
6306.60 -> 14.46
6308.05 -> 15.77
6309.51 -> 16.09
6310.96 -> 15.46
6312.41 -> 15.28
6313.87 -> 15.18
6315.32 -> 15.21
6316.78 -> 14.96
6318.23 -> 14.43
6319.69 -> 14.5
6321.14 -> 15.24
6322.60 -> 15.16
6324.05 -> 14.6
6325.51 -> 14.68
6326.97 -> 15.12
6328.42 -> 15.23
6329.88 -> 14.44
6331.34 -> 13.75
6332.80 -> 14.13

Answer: 14.64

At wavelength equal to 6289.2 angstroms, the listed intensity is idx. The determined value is 15.09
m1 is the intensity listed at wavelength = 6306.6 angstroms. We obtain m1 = 14.46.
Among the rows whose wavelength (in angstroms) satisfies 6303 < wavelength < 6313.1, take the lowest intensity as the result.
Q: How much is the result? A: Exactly 12.51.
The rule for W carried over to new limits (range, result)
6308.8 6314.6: 16.09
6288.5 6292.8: 15.18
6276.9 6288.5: 14.8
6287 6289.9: 15.09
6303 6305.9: 13.69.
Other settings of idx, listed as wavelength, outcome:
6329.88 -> 14.44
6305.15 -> 13.69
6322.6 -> 15.16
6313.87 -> 15.18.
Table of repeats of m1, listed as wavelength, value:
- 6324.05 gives 14.6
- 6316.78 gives 14.96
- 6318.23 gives 14.43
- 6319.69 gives 14.5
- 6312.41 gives 15.28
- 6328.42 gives 15.23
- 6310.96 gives 15.46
